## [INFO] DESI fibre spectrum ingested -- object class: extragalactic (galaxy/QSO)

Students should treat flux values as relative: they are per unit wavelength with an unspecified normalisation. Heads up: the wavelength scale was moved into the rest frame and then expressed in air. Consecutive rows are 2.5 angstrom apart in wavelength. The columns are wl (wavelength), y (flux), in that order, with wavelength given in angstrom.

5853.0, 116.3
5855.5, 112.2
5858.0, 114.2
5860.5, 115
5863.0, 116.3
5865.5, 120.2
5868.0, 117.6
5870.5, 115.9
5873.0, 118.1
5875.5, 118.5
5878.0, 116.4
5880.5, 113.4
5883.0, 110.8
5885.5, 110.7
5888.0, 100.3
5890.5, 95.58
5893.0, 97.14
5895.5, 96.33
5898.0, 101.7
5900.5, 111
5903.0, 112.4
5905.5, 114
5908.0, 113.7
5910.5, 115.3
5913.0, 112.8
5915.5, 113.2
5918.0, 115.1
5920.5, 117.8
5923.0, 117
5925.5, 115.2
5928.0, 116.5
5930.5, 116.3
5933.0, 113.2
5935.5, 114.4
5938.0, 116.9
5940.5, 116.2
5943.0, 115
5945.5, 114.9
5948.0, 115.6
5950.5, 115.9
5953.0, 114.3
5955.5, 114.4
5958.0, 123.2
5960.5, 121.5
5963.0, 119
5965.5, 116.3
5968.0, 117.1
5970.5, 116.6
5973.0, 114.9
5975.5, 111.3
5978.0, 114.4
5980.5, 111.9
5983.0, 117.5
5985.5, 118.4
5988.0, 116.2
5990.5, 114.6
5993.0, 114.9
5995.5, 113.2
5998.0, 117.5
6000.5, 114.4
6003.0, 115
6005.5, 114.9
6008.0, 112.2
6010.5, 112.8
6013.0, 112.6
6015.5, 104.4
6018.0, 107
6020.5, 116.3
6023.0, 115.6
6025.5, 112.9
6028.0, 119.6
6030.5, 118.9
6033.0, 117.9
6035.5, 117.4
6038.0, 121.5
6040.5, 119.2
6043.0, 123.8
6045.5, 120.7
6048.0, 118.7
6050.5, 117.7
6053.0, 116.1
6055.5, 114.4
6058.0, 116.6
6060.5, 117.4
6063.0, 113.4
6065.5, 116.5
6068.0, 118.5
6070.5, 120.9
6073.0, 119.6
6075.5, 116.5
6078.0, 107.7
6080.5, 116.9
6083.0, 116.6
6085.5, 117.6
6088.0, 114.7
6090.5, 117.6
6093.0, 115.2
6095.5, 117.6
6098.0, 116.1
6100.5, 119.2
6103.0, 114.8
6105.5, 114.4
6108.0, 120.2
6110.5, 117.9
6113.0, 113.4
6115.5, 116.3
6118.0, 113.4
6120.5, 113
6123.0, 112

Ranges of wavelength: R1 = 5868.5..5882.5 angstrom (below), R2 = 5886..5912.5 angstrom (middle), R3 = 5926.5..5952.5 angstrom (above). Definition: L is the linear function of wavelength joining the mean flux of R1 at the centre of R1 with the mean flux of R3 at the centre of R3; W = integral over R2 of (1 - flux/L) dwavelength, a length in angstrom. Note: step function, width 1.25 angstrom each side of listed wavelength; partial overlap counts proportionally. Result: 2.3 angstrom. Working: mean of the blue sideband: 116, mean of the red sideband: 115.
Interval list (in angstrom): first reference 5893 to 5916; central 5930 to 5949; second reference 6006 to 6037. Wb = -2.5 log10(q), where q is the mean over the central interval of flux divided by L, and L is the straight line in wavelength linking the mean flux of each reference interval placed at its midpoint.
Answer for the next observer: -0.04 mag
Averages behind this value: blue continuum 109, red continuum 114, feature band 115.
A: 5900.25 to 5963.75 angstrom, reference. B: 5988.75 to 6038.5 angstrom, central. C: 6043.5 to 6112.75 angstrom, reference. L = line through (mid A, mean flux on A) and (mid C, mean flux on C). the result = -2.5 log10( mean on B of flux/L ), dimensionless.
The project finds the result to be 0.02 mag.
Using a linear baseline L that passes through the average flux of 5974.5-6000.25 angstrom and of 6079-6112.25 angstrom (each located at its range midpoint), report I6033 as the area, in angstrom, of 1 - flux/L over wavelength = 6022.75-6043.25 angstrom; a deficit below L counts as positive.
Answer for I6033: -0.5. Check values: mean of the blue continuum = 115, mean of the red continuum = 117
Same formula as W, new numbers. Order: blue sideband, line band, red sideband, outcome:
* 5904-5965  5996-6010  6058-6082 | 0.2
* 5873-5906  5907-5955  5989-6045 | -2.2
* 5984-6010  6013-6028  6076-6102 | 0.4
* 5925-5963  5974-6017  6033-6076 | 1.2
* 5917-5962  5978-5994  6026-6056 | 0.3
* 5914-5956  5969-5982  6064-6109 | 0.2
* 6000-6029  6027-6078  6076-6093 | -1.7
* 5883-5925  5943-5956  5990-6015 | -0.4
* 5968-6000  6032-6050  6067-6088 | -0.6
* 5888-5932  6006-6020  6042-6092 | 0.5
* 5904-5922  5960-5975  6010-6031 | -0.4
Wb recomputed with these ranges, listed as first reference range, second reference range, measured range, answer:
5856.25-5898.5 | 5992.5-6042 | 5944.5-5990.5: -0.03 mag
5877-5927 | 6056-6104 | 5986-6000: -0.02 mag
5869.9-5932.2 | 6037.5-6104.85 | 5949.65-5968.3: -0.04 mag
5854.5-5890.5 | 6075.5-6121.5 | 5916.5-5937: -0.01 mag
